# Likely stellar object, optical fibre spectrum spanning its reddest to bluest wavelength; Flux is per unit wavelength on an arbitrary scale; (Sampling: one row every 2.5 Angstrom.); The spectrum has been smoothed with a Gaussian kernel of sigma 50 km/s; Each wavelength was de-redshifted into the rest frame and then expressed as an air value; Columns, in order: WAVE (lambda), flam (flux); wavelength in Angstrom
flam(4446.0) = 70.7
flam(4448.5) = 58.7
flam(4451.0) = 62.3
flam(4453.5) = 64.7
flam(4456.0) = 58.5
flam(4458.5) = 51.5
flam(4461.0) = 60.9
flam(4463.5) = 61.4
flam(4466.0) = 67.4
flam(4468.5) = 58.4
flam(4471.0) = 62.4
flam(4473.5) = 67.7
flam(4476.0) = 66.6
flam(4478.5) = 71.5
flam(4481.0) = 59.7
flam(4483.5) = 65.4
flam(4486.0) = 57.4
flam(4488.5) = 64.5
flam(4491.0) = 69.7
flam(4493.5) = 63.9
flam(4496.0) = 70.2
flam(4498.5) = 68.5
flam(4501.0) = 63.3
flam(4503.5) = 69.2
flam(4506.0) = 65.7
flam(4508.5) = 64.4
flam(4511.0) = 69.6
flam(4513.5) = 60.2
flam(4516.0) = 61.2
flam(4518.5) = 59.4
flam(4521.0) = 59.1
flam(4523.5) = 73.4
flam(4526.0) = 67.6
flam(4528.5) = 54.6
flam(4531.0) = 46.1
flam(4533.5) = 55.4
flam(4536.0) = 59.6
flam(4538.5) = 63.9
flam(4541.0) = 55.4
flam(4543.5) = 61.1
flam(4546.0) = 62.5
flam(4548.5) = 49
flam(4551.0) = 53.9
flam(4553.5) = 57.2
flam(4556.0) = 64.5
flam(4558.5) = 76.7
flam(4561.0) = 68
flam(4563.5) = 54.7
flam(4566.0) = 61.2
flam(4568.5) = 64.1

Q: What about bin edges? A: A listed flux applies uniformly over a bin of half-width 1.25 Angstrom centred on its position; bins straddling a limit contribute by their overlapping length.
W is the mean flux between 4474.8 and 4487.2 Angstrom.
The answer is 64.1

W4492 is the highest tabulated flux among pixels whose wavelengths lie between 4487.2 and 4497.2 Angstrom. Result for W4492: 70.2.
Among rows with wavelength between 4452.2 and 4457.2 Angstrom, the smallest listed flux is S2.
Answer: 58.5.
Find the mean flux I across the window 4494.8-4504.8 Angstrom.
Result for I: 67.8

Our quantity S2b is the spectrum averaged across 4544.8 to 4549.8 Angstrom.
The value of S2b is 55.7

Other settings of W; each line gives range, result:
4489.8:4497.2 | 67.9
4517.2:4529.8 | 62.7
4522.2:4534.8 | 59.4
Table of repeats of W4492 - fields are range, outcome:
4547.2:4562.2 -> 76.7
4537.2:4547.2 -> 63.9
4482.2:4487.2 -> 65.4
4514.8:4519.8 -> 61.2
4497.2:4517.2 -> 69.6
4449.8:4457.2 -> 64.7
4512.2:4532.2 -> 73.4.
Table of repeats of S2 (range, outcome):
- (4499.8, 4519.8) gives 59.4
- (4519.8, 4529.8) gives 54.6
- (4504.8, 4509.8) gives 64.4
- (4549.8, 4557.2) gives 53.9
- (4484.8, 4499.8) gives 57.4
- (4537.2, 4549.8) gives 49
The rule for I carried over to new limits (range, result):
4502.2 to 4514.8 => 65.8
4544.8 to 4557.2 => 57.4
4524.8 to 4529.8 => 60.9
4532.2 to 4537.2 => 57.4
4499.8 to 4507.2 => 66.1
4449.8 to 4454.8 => 63.5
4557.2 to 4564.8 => 66.4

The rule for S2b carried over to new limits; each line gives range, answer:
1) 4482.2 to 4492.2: 64.2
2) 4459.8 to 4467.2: 63.2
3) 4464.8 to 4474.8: 64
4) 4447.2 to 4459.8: 59.2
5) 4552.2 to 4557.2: 60.7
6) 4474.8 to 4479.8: 69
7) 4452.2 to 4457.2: 61.6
